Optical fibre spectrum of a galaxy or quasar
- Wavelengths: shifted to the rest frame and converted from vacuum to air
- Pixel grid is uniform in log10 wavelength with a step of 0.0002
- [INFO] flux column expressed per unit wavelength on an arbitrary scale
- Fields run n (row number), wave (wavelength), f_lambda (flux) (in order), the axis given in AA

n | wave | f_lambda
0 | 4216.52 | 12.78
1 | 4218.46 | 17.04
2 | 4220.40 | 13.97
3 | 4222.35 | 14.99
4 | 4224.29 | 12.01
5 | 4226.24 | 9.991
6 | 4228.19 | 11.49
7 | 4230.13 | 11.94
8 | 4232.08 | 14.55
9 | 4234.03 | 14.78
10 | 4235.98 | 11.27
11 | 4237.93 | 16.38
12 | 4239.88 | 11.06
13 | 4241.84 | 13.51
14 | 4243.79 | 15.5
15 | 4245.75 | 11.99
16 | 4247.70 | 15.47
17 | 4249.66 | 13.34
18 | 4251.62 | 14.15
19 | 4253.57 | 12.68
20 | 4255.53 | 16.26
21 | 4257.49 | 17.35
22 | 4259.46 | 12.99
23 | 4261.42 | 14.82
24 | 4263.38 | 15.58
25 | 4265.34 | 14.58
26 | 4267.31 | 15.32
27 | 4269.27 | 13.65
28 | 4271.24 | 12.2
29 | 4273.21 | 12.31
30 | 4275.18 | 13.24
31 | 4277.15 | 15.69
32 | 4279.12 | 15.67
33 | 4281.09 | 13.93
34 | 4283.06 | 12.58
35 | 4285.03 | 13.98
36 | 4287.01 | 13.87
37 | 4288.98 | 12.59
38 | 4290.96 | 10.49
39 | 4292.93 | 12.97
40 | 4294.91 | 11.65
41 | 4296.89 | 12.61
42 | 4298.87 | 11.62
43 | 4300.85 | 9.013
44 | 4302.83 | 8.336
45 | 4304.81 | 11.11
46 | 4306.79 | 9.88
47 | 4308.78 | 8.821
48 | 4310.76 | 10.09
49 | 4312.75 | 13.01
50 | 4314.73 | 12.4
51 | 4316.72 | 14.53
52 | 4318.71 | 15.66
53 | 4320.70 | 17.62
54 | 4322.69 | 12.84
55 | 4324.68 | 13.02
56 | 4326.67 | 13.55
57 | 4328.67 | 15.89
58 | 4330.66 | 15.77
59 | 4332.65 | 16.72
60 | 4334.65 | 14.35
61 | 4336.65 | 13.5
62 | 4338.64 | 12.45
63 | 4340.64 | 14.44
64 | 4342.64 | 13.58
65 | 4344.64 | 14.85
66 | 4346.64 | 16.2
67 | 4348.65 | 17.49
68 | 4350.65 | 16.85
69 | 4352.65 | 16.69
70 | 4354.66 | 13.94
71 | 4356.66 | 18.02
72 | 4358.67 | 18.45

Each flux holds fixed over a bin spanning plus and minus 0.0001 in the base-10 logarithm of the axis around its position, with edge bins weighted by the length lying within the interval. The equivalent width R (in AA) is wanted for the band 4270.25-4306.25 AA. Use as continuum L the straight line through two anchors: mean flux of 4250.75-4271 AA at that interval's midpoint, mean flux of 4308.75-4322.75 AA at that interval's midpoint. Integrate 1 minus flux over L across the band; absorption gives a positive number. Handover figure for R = 4.3 AA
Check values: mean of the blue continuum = 14.7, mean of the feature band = 12.4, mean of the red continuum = 13.4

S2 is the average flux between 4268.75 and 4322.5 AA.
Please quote 12.6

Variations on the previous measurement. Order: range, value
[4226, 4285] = 13.9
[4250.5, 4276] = 14.2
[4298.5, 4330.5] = 12.4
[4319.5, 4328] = 14.3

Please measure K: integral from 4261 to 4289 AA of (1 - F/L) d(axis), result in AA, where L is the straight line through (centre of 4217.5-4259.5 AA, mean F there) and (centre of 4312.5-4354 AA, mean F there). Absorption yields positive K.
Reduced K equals 0.3 AA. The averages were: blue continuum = 13.8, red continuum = 14.9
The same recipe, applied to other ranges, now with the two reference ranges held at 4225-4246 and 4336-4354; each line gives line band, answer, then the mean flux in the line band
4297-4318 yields 4.9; 11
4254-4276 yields -1.3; 14.3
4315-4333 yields -0.2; 14.9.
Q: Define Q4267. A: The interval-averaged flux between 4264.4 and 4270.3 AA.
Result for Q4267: 14.5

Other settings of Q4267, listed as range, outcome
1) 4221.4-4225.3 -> 13.5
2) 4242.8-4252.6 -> 14.1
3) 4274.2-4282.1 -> 14.6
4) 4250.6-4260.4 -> 14.7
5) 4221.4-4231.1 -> 12.1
